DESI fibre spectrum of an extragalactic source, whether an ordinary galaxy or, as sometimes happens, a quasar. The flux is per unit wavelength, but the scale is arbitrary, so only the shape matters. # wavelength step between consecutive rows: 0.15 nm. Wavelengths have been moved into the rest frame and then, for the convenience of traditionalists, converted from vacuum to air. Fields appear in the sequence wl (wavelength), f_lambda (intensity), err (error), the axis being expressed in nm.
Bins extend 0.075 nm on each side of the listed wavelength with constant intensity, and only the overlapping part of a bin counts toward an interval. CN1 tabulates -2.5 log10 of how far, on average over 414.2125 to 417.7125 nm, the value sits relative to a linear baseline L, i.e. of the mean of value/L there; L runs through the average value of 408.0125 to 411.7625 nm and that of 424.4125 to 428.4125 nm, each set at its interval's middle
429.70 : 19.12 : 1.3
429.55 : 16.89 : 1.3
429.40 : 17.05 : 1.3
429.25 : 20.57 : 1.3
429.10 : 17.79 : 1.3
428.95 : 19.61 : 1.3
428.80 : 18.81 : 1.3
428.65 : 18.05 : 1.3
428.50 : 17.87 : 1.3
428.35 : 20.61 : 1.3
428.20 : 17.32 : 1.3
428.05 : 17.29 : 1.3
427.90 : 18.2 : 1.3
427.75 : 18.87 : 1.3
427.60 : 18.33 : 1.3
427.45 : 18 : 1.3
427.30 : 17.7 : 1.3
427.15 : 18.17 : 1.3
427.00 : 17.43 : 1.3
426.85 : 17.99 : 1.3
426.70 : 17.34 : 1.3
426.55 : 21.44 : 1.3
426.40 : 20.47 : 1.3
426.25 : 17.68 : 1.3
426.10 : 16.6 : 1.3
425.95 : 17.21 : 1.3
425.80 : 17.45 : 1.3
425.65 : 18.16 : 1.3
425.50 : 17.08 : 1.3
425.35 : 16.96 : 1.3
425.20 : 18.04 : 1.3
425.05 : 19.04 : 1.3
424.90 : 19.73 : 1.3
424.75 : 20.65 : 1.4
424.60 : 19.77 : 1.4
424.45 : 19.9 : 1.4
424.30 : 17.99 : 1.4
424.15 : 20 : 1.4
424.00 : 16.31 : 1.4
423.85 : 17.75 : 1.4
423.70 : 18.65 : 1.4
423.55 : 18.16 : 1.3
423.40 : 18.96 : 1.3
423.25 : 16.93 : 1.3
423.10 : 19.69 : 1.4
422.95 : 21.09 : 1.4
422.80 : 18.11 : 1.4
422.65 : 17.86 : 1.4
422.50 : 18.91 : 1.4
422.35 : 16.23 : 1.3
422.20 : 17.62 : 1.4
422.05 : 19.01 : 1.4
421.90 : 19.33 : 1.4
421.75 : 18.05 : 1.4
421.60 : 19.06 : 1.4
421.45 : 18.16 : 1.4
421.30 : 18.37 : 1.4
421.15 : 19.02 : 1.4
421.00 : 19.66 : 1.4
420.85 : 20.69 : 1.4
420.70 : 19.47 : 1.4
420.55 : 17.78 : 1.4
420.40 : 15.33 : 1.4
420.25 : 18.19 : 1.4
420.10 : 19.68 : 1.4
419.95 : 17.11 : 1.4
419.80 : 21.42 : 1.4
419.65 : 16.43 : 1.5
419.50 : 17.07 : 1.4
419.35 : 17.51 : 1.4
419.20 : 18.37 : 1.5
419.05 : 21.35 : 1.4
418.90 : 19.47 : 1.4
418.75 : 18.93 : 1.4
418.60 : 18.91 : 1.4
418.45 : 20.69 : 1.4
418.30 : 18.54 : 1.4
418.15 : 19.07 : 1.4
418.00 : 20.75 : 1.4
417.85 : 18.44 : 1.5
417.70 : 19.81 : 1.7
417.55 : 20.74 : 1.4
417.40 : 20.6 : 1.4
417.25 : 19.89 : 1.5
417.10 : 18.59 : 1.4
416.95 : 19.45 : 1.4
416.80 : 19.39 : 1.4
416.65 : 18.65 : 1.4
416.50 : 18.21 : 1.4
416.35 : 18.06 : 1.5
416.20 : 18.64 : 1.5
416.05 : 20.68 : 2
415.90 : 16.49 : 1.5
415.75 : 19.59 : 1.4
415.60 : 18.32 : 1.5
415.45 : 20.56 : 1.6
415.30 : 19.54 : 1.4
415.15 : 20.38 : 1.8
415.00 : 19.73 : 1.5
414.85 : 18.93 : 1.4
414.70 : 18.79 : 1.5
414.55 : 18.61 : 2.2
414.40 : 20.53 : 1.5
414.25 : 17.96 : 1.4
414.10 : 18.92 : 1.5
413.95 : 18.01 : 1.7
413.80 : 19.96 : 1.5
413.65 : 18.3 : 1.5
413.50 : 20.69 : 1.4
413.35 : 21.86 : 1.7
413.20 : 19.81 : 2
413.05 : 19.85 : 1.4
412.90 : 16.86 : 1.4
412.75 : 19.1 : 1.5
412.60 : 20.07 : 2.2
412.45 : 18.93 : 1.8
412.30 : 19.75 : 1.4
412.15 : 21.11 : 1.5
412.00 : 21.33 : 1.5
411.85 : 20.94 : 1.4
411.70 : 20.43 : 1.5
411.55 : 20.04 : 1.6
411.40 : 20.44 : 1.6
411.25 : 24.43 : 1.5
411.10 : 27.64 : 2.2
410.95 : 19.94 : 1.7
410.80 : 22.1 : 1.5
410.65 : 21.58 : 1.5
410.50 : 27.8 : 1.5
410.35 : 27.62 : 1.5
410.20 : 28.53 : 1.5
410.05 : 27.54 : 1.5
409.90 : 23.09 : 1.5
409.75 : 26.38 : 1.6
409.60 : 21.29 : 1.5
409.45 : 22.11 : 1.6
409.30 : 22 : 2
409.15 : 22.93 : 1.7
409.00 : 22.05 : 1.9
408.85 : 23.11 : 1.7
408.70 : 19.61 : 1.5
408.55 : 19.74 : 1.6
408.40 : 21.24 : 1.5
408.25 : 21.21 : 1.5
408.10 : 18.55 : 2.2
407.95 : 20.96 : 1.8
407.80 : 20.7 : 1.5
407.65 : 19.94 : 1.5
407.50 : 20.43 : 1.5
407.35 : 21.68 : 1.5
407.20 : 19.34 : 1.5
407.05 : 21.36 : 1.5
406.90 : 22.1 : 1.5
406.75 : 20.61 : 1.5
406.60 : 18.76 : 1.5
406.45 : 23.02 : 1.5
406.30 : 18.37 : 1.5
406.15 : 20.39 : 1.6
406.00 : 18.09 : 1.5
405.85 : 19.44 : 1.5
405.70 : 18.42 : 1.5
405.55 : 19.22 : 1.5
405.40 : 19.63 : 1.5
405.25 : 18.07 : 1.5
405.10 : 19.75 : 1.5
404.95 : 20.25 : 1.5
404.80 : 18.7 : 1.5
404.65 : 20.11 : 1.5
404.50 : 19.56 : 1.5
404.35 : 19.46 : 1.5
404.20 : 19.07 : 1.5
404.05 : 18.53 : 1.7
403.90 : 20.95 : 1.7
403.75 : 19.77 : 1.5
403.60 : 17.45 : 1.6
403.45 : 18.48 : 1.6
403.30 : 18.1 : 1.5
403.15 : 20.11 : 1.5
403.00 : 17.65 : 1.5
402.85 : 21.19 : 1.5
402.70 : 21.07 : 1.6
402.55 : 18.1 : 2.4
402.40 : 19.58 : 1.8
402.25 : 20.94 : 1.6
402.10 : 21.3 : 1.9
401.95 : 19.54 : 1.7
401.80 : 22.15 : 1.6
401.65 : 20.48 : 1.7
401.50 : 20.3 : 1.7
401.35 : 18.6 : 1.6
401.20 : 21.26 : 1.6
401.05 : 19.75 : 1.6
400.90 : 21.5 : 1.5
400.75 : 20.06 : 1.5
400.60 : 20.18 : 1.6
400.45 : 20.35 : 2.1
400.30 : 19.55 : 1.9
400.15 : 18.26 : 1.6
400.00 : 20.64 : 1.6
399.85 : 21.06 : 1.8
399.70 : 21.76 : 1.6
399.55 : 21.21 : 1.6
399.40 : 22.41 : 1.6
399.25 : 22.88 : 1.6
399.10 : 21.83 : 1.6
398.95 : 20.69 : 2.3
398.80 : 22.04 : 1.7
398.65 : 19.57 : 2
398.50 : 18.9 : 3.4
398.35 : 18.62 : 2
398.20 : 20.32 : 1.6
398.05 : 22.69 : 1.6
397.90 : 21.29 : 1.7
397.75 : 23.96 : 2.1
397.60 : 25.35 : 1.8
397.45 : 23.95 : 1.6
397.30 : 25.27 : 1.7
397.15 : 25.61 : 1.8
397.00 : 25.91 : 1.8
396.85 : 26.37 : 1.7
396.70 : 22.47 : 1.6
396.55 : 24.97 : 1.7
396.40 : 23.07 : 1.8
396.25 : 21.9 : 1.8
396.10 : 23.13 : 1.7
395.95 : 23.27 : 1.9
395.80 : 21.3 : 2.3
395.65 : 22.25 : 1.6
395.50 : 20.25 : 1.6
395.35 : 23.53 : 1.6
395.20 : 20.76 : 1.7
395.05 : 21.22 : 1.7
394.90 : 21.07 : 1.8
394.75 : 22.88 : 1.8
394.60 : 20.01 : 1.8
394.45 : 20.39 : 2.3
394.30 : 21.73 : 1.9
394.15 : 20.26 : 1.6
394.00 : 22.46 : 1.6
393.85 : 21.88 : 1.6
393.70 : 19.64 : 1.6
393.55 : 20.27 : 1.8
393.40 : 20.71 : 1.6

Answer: 0.10 mag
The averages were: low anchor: 22.9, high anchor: 18.4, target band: 19.3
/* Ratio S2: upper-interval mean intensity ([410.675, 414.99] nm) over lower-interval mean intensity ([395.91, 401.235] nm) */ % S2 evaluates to 0.9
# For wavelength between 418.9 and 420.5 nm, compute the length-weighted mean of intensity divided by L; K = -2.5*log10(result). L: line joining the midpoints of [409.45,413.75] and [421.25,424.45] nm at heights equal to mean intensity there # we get 0.066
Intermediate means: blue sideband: 22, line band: 18.3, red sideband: 18.4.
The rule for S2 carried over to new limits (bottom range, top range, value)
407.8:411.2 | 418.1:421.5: 0.82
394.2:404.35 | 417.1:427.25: 0.88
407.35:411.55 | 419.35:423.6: 0.82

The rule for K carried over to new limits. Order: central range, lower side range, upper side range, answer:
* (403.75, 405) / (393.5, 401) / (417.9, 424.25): 0.07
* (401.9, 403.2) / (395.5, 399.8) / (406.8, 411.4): 0.13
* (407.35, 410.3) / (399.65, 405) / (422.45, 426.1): -0.14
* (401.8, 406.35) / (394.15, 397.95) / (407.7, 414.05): 0.14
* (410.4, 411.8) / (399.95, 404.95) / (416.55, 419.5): -0.17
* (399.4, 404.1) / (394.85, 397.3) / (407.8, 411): 0.15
